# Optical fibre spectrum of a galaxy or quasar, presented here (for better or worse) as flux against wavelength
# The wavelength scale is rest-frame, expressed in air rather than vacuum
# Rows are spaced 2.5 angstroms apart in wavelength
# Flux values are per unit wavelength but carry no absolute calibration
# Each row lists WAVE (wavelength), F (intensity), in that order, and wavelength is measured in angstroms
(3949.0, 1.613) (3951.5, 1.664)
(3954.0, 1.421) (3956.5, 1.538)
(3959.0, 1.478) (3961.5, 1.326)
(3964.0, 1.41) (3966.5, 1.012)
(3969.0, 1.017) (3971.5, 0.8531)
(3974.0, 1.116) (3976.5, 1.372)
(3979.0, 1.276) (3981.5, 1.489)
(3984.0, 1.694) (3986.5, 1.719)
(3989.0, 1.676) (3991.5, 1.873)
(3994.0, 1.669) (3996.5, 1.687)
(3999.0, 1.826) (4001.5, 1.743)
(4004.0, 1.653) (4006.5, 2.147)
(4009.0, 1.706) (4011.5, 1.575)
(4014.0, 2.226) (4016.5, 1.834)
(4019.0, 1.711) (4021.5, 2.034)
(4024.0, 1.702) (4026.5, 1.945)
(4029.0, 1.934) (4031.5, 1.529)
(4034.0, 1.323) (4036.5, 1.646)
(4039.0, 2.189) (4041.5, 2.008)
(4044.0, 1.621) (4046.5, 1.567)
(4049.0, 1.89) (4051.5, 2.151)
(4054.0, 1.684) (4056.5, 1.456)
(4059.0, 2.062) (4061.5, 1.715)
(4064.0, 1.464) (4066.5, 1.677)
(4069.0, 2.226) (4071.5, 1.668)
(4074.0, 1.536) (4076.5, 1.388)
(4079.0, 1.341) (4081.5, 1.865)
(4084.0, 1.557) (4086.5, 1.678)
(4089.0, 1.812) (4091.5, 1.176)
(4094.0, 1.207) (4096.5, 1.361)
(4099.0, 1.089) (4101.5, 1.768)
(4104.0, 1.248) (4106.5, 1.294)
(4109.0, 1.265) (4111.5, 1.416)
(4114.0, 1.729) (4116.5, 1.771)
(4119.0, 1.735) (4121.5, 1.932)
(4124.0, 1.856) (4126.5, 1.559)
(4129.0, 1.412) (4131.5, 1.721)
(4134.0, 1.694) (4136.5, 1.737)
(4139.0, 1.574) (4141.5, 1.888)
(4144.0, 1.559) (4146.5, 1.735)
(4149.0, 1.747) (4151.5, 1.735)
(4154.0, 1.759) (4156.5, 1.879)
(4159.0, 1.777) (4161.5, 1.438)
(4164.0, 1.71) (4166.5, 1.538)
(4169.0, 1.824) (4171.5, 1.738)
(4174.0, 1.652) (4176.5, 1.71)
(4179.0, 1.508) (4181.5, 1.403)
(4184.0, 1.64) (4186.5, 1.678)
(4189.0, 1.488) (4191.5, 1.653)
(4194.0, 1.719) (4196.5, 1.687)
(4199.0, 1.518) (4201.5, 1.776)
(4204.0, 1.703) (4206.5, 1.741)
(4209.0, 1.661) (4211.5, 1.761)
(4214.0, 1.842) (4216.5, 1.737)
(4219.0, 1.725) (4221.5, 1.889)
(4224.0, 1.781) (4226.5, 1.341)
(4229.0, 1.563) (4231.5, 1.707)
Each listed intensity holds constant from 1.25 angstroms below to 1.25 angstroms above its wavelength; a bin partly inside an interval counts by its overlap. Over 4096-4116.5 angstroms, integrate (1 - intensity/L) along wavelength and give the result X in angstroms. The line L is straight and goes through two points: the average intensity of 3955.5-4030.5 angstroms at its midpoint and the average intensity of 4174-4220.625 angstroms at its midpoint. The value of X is 2.74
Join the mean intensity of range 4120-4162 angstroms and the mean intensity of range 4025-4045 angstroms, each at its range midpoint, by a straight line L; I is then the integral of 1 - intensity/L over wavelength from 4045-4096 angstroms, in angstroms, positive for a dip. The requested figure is 3.0 angstroms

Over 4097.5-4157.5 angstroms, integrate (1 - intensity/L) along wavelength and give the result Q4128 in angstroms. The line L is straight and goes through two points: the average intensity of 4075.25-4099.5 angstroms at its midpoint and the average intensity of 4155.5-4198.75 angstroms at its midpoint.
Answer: -3.23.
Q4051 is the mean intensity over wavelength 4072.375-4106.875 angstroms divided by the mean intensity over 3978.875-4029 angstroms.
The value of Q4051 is 0.82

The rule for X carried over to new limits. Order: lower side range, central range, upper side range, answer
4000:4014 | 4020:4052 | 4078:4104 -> -2.1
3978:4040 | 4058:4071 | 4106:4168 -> -0.8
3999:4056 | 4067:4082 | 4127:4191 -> 0.8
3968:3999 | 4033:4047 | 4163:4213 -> -2.0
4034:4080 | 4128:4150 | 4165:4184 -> -0.2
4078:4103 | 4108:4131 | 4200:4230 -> -1.5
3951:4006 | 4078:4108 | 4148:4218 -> 2.7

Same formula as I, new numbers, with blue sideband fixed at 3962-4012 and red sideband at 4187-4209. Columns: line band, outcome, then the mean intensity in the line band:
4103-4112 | 1.7 angstroms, 1.3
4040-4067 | -3.4 angstroms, 1.76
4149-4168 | -0.7 angstroms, 1.7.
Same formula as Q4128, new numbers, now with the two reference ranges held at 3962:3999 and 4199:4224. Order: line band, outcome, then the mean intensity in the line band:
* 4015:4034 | -3.8 angstroms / 1.79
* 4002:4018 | -4.1 angstroms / 1.85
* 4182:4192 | 0.7 angstroms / 1.6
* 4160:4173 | 0.3 angstroms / 1.65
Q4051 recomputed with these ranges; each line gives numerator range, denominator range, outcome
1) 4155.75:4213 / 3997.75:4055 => 0.92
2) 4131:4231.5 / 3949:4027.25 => 1.06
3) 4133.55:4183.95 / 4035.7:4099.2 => 1.01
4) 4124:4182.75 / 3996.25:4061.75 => 0.93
